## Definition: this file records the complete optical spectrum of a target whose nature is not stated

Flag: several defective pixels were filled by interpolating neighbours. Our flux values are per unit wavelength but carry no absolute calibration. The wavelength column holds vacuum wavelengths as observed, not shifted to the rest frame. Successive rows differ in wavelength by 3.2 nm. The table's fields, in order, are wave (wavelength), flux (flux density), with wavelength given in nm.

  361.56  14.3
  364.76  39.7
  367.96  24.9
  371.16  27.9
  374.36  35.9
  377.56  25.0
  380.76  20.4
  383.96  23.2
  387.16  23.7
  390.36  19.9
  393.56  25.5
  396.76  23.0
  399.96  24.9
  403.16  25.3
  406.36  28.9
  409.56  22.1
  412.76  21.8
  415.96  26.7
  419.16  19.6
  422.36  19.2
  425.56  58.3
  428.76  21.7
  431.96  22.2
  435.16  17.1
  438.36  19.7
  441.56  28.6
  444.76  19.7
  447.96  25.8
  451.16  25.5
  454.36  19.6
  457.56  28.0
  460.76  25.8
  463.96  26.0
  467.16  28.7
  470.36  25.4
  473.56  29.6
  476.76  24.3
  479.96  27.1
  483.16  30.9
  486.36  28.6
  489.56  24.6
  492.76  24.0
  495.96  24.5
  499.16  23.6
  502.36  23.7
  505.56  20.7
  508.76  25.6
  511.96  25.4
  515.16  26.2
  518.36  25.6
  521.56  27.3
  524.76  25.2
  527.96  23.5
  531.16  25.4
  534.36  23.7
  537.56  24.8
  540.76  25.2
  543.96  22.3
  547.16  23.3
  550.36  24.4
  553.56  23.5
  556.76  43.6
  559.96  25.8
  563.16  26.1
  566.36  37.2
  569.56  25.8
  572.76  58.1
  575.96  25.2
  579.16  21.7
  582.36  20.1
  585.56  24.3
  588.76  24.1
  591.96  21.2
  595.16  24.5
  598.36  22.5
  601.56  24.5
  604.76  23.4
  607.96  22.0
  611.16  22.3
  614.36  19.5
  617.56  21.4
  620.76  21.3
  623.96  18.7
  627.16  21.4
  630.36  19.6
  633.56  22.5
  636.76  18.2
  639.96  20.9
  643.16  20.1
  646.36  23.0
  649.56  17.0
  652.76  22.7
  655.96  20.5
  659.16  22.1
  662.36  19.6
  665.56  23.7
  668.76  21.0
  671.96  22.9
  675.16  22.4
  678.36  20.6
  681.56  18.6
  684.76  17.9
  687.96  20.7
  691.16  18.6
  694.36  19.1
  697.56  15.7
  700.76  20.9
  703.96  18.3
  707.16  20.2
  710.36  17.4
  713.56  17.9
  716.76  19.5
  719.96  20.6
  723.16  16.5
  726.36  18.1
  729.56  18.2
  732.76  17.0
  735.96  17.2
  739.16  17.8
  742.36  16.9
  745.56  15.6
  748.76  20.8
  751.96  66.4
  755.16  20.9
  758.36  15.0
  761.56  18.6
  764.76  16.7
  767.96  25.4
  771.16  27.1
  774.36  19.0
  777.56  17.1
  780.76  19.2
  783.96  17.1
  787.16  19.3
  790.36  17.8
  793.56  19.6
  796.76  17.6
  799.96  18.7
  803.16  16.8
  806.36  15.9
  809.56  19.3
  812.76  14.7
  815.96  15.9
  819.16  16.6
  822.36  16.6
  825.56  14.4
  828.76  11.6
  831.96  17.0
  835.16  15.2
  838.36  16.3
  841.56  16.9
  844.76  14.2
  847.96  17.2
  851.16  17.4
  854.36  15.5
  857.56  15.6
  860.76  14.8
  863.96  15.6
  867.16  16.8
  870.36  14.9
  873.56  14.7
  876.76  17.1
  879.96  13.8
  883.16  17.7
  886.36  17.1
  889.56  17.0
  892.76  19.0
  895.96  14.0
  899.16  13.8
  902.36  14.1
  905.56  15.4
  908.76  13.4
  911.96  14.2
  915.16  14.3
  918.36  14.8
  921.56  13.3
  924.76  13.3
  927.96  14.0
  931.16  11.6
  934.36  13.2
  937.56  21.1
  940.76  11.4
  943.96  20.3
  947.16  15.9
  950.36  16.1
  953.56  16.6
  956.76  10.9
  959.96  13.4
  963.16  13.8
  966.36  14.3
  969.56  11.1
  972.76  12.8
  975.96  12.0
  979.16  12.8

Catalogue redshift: 0.14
